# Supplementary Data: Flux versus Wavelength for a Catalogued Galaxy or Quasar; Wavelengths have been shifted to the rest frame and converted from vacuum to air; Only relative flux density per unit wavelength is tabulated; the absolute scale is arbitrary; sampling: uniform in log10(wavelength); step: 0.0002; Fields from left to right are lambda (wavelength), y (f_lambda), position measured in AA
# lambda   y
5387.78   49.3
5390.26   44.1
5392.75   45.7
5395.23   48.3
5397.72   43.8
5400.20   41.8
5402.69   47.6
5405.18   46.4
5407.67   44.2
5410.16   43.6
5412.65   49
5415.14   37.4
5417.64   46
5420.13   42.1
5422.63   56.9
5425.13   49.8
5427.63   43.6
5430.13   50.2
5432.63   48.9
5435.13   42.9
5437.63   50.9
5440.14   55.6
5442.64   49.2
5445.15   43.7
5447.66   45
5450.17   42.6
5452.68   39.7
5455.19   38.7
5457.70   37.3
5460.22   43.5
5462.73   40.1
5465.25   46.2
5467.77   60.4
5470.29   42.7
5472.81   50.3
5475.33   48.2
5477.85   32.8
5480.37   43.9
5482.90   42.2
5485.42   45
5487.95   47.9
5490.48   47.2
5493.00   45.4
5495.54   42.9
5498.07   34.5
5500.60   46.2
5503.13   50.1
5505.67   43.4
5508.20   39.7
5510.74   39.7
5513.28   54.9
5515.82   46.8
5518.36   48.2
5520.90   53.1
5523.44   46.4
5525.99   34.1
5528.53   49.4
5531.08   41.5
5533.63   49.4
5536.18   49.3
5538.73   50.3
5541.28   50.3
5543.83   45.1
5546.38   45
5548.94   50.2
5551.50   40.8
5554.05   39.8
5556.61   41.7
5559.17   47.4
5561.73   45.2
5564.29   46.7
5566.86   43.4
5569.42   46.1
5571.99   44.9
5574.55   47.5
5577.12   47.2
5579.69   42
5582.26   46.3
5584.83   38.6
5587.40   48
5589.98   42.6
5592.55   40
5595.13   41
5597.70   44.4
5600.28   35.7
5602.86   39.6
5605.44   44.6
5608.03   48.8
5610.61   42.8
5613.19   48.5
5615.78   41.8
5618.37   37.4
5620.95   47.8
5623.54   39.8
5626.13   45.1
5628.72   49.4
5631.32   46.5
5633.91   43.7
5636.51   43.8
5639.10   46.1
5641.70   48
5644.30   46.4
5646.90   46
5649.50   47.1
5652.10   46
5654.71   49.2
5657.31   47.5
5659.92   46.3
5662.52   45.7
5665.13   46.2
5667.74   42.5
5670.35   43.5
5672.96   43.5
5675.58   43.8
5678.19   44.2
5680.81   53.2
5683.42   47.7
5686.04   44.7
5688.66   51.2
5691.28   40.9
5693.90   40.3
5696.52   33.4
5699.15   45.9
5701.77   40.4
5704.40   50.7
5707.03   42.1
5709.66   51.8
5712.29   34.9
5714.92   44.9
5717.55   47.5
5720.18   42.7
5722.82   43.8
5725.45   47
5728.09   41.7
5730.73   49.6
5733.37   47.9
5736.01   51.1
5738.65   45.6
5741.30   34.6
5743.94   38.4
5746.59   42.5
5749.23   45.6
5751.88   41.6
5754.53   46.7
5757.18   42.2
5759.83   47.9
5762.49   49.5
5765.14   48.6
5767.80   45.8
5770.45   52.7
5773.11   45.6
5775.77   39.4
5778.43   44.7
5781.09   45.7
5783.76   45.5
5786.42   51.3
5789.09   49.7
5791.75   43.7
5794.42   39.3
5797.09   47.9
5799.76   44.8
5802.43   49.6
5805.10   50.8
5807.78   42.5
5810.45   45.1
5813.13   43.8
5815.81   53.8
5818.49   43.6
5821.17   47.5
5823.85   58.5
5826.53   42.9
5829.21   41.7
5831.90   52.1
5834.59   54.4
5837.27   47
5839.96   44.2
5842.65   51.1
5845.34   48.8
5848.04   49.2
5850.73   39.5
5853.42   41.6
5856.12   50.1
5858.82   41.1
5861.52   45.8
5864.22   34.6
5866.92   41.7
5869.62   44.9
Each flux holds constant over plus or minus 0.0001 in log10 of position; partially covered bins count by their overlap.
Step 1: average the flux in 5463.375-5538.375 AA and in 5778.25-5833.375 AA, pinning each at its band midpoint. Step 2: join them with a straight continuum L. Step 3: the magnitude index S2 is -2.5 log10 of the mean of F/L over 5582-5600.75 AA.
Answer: 0.10 mag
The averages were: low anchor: 45.6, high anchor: 46.9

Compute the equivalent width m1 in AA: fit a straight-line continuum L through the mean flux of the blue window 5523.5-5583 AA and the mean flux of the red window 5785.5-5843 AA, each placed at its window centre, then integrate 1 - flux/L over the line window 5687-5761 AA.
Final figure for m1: 4.3 AA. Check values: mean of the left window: 45.4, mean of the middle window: 44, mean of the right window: 47.4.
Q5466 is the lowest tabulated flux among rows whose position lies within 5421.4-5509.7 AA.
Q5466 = 32.8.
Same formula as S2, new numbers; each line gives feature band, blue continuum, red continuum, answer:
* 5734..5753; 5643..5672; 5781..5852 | 0.09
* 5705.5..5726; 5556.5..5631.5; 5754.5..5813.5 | 0.03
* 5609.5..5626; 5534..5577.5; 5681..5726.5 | 0.05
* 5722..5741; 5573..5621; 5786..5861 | -0.02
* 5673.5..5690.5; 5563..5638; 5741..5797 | -0.06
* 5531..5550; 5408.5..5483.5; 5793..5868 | -0.05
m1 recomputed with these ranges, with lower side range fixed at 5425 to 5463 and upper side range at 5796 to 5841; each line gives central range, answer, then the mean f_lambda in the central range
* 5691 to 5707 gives 1.65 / 42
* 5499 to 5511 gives 0.43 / 43.9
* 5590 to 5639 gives 3.02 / 43.4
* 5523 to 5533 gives 0.59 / 43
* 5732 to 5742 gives 0.35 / 45.4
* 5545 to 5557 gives 0.57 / 43.6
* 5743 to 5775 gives 1.15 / 45.6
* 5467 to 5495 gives -0.19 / 45.7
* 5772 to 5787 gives 0.74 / 45.1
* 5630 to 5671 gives 0.51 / 45.9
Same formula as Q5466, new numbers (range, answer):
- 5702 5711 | 42.1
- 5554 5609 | 35.7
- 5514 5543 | 34.1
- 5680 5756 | 33.4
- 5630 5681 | 42.5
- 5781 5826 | 39.3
